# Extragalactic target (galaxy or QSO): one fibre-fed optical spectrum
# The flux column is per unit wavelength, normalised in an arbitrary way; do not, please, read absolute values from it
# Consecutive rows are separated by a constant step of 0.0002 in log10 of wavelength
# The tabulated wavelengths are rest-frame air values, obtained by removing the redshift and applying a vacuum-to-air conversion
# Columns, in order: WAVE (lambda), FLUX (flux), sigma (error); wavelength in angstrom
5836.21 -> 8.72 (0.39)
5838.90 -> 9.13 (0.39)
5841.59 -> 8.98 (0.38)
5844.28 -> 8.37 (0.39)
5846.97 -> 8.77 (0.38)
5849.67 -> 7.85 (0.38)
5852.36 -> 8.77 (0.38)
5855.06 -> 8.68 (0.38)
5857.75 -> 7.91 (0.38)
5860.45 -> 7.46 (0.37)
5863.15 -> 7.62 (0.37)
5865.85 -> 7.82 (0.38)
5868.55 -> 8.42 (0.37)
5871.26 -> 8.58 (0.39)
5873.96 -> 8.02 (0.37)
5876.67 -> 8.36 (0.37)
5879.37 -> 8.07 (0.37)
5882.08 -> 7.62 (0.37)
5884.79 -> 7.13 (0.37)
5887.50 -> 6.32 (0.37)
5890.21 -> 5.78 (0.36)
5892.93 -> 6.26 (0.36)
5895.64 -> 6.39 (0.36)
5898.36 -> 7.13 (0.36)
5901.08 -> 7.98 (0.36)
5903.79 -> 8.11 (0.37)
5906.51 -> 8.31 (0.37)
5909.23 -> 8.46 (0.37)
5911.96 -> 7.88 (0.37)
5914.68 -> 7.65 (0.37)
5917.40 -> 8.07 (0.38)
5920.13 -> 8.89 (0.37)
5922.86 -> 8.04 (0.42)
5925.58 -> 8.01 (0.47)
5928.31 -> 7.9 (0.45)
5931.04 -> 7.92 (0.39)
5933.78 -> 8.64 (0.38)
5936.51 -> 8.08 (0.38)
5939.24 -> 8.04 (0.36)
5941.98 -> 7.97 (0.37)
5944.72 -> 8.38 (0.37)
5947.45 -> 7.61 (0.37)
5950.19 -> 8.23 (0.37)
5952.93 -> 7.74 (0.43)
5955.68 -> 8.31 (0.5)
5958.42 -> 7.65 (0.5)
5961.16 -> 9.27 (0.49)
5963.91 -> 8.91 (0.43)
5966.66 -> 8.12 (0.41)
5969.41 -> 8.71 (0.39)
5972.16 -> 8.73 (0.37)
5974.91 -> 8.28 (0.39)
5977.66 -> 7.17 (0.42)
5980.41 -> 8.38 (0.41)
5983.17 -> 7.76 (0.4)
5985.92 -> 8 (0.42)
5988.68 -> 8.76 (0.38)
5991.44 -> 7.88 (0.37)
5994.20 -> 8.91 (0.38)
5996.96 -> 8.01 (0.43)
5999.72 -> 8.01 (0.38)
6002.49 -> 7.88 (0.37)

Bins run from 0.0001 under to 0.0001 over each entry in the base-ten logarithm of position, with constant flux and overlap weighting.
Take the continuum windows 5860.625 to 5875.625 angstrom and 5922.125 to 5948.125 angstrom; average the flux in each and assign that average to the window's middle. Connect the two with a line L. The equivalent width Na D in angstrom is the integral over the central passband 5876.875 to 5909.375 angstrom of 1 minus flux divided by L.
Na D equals 3.1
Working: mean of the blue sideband 8.05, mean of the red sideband 8.07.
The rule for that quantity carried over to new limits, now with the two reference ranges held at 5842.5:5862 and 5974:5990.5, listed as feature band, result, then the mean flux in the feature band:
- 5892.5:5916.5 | 1.60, 7.64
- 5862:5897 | 3.45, 7.41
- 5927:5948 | 0.10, 8.09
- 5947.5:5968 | -0.47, 8.27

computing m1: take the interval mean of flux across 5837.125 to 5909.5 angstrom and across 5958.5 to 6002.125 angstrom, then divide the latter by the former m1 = 1.06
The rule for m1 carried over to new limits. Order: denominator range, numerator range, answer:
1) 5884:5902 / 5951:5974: 1.26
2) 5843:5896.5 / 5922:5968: 1.06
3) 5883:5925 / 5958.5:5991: 1.11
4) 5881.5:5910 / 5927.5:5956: 1.12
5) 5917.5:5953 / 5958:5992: 1.02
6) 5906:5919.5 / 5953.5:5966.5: 1.04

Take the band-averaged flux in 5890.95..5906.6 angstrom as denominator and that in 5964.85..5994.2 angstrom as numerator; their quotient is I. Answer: 1.1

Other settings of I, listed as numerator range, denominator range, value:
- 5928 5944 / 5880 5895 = 1.21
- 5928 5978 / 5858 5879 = 1.02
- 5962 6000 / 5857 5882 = 1.03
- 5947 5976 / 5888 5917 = 1.13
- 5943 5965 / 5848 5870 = 1.02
